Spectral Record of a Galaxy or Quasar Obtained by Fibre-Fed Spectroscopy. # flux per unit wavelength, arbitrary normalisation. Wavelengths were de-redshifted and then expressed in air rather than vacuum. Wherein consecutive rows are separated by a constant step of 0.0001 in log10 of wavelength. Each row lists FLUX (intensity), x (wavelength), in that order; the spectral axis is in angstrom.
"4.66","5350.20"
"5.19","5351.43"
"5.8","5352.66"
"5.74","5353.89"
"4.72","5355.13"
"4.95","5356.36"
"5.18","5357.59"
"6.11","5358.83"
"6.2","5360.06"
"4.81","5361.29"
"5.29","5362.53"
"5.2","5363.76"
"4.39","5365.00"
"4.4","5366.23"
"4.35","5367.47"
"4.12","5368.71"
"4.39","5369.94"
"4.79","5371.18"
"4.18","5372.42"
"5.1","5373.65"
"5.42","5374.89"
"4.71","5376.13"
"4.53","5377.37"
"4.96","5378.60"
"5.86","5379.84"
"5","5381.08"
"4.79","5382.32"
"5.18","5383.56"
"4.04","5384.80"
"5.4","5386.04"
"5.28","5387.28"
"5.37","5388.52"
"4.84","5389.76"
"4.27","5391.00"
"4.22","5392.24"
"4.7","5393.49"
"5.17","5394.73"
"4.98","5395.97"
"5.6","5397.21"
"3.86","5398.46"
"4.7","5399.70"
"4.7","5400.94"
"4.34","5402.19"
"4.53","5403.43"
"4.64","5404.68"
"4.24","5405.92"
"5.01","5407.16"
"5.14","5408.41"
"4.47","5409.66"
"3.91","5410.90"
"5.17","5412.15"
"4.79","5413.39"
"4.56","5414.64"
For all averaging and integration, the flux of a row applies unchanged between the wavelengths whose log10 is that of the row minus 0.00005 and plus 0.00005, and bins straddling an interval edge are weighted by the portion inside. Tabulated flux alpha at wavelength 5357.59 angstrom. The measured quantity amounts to 5.18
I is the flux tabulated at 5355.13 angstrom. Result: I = 4.72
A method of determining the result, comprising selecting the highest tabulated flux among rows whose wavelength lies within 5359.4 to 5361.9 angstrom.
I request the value 6.2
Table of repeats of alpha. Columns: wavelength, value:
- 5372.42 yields 4.18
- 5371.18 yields 4.79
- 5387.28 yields 5.28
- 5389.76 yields 4.84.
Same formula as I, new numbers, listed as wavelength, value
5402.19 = 4.34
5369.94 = 4.39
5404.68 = 4.64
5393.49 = 4.7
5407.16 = 5.01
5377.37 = 4.53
